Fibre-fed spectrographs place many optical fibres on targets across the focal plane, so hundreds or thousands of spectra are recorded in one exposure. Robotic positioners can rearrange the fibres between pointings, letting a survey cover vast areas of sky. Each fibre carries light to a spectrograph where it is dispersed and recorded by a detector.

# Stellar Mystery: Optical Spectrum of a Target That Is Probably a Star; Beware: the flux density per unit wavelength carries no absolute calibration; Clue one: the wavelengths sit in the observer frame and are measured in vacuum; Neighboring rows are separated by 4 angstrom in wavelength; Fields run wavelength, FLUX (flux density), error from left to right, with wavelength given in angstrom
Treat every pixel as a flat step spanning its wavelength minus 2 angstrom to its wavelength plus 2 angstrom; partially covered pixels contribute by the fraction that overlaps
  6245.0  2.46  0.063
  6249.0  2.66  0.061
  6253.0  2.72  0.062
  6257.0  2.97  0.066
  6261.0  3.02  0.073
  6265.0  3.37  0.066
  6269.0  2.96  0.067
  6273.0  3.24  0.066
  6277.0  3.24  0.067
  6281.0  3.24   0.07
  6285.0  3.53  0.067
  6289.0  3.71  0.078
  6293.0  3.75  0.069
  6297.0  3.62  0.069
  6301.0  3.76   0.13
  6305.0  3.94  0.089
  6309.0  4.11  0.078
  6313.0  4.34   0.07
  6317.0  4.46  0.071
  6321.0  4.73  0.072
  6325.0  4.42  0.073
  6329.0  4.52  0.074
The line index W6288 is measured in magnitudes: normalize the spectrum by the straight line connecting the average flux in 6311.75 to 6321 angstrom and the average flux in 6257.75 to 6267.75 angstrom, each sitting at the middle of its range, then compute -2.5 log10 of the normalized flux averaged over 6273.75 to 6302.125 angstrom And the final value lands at 0.07 mag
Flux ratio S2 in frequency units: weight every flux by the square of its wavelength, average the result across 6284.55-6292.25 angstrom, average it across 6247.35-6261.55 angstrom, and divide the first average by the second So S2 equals 1.31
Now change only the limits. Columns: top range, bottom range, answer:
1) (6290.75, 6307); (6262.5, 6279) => 1.19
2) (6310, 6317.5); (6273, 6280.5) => 1.36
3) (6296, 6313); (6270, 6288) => 1.19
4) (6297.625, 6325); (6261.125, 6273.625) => 1.35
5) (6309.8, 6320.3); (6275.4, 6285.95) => 1.34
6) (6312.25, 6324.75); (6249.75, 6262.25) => 1.60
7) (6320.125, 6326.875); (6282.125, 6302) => 1.26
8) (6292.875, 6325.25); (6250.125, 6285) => 1.35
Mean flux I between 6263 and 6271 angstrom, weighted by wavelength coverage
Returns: 3.17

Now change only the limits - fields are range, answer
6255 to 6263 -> 3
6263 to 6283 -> 3.21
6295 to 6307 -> 3.77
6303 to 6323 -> 4.32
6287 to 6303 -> 3.71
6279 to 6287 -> 3.38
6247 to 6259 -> 2.78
